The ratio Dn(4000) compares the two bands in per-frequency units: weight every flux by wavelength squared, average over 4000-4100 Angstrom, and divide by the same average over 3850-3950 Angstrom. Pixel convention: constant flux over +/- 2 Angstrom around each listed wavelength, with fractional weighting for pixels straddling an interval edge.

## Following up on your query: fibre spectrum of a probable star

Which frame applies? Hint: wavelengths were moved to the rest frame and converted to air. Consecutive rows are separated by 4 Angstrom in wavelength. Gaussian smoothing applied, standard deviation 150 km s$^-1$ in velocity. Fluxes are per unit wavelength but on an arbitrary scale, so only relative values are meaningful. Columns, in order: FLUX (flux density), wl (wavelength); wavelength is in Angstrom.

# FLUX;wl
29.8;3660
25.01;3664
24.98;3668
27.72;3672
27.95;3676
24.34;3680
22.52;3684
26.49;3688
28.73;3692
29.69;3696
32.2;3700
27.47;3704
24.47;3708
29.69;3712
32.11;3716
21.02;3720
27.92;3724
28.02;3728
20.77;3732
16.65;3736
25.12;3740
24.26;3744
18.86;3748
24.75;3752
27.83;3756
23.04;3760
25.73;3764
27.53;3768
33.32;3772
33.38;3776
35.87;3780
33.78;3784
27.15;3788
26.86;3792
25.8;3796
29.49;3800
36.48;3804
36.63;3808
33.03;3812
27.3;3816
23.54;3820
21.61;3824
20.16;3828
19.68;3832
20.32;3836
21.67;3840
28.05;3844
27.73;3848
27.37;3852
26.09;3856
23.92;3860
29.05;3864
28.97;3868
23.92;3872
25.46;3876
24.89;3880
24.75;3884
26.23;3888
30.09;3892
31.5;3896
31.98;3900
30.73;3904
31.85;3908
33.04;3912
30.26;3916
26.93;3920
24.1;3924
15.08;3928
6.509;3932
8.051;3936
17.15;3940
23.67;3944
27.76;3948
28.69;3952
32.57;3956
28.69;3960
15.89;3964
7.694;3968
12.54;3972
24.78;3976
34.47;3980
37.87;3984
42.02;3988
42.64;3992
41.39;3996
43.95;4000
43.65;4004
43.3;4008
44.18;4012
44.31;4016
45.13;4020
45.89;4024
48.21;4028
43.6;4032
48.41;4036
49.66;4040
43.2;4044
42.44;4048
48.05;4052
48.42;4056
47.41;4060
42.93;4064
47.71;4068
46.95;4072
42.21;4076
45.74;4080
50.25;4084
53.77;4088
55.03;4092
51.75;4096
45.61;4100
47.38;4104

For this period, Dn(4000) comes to 2.00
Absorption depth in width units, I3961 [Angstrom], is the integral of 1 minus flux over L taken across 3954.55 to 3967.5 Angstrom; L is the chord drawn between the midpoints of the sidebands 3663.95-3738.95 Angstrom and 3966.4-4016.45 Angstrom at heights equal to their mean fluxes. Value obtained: 4.2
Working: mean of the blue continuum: 26.2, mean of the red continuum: 35.6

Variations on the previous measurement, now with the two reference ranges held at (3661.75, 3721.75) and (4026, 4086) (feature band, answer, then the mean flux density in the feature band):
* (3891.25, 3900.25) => 1.6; 31.2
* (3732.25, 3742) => 2.8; 20.9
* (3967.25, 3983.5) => 7.6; 22.5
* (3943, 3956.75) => 4.3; 28.1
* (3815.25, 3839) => 8.6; 21.8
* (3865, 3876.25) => 3.1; 26.5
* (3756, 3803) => 3.4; 29.4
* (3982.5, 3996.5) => 0.6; 41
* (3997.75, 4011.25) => 0.0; 43.6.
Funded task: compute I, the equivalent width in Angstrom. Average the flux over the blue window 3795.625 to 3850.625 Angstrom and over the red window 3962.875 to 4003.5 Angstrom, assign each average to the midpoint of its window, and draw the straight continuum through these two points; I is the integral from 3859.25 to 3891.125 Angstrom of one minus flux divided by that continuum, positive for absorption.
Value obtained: 2.18 Angstrom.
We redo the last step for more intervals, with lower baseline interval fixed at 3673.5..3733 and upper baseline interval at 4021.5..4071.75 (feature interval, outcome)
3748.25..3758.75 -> 1.8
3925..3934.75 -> 6.8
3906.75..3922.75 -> 3.6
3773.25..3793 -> -0.2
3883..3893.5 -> 2.9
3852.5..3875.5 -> 6.2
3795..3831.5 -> 5.7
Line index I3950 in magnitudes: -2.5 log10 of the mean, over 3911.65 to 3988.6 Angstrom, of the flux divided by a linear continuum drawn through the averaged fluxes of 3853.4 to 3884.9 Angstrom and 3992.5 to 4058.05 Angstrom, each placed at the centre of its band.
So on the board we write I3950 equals 0.47 mag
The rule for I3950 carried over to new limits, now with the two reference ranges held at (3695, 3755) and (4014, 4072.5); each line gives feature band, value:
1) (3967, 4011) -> 0.224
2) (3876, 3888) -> 0.379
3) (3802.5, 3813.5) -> -0.150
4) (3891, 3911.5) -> 0.176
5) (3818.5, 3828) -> 0.402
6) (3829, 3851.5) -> 0.365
